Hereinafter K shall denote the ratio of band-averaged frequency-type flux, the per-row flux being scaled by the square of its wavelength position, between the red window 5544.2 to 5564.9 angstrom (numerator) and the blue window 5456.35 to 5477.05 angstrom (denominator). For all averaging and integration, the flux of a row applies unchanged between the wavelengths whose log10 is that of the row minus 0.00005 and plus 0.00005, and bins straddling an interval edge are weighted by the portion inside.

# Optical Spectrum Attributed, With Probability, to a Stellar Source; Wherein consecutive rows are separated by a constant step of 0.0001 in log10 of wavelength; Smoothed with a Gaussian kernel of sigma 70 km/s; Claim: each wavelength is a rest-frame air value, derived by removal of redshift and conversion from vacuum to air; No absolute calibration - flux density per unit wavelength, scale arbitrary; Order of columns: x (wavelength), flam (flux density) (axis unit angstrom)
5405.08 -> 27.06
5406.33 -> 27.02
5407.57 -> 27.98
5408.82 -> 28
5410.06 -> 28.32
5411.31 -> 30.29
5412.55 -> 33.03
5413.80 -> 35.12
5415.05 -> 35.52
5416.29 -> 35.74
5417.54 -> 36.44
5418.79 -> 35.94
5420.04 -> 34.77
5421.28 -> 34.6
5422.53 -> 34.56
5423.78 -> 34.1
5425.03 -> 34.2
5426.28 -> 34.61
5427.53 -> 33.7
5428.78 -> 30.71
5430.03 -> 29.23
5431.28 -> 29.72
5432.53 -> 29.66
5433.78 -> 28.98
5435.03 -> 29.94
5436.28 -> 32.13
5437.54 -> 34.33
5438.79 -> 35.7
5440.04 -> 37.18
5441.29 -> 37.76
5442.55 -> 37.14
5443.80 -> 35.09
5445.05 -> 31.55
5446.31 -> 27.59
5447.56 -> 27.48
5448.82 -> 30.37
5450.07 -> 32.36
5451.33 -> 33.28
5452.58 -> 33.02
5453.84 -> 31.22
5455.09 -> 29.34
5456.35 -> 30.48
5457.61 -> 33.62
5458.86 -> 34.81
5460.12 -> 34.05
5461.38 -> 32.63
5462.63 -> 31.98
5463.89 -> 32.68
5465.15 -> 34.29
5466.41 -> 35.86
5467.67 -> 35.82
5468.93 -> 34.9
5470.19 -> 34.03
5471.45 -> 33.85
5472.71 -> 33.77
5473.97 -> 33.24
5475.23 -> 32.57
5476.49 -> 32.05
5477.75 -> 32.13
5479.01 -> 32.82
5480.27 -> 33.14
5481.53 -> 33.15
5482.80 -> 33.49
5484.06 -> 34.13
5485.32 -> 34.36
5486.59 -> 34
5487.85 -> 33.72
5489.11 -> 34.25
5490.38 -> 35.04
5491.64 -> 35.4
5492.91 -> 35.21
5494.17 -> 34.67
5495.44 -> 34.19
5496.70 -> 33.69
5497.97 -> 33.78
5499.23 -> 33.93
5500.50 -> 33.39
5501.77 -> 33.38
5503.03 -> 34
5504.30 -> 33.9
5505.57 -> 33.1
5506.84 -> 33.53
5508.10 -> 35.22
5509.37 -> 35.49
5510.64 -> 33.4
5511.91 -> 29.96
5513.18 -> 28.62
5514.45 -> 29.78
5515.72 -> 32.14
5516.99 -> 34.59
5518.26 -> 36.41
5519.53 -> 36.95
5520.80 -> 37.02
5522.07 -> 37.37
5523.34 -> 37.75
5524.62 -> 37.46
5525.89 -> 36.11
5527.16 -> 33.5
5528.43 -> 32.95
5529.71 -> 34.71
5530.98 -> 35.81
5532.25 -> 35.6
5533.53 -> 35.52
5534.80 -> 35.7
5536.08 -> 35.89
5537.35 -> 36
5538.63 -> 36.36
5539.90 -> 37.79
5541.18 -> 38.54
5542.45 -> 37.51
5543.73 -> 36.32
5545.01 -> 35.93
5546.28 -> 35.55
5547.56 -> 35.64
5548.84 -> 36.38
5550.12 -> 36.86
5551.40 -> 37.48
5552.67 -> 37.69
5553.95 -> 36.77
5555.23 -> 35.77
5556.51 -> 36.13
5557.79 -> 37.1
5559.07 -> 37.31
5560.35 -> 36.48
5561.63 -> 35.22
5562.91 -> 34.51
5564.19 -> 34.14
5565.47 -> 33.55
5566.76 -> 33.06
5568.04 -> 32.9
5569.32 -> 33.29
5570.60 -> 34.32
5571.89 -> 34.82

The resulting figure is 1.1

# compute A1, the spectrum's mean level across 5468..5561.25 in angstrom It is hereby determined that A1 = 34.8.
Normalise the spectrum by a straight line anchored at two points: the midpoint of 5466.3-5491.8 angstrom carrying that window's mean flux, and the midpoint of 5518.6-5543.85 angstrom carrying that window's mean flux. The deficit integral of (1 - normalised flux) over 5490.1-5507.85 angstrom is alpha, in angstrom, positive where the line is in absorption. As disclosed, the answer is 0.3 angstrom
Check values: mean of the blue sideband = 33.8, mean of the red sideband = 36.2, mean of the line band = 34.1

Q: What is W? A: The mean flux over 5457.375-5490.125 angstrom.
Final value 33.7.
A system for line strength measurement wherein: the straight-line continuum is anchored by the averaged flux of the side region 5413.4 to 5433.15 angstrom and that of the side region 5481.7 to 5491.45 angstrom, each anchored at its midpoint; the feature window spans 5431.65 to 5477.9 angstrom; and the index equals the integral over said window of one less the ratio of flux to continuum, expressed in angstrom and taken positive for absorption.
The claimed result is 1.4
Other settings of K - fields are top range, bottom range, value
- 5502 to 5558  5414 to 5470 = 1.10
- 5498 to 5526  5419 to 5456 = 1.08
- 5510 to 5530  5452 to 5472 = 1.05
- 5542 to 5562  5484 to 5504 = 1.09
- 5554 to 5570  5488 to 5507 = 1.05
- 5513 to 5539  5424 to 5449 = 1.12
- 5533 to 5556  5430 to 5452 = 1.18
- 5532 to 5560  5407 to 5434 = 1.17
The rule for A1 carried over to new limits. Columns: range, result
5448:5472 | 33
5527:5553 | 36.1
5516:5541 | 36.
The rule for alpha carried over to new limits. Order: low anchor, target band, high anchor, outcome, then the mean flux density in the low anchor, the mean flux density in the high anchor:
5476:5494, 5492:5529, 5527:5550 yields 0.7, 33.8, 35.9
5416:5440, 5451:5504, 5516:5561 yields 1.5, 33.2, 36.3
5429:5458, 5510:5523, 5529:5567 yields 0.4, 32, 36.1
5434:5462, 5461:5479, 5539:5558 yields 0.0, 32.7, 36.8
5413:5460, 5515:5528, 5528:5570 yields -0.3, 33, 35.8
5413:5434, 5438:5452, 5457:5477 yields 0.2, 33.5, 33.8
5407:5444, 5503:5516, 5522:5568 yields 0.9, 33.1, 36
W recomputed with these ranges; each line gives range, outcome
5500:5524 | 34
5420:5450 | 32.7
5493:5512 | 33.9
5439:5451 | 33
